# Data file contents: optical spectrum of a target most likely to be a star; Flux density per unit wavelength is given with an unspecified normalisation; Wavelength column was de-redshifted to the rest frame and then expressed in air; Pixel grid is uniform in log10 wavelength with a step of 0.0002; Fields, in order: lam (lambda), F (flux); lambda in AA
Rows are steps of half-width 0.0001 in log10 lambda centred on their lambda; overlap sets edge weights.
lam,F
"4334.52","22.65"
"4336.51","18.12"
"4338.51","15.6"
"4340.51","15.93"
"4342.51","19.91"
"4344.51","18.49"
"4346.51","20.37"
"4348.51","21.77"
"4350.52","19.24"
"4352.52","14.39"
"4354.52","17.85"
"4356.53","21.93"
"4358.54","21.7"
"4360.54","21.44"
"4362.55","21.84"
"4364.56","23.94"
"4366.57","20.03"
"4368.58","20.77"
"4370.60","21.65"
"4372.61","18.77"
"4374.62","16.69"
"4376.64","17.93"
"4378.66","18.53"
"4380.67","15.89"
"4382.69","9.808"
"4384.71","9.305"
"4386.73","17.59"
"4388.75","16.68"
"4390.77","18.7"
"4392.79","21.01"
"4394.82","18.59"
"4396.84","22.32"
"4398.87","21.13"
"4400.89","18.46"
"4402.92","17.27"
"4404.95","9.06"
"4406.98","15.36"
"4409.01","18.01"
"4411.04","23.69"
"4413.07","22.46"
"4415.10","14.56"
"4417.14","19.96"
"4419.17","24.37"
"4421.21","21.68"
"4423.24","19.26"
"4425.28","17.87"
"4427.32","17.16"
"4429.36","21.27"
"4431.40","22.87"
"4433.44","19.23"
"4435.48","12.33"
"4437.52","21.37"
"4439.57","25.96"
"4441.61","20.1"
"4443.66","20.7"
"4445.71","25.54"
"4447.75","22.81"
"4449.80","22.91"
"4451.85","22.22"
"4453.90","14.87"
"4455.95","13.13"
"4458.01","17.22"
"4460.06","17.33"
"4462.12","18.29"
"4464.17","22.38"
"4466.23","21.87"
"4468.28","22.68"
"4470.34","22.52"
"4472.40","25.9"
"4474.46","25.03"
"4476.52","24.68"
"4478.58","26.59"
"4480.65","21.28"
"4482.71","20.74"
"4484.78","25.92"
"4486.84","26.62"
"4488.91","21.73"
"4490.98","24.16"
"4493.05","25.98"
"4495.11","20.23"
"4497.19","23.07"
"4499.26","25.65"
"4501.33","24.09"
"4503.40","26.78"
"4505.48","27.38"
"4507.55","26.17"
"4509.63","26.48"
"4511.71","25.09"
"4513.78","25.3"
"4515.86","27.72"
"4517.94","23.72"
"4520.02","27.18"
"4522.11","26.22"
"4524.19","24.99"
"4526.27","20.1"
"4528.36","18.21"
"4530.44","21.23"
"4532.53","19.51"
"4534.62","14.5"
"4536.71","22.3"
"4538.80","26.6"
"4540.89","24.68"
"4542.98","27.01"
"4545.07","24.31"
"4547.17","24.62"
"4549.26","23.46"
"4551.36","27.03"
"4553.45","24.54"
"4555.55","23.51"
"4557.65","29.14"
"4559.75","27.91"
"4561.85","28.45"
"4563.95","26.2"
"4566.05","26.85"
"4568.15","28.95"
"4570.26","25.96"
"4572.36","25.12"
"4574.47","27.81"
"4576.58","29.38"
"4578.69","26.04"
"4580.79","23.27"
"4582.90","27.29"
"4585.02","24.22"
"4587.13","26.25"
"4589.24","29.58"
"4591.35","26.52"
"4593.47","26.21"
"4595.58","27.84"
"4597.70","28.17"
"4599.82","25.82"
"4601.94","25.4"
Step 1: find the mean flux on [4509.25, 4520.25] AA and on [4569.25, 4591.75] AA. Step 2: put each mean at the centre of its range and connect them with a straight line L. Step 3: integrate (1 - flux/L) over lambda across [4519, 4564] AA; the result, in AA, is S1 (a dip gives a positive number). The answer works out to 3.4 AA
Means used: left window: 25.8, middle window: 24.1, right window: 26.5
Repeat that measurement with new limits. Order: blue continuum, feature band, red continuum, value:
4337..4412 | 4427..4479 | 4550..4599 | 1.63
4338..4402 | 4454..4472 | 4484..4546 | 2.25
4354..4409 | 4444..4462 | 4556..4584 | 1.74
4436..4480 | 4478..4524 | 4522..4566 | -4.26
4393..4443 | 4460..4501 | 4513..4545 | -3.21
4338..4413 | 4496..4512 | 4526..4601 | -1.67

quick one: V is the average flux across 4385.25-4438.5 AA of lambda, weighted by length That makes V 18.8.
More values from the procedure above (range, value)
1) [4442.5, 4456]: 20.8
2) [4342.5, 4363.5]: 19.9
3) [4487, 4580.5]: 24.9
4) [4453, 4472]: 19.2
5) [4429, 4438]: 19.2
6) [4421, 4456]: 20.2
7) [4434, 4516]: 22.7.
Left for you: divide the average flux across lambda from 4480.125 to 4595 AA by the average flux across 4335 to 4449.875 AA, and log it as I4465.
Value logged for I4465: 1.31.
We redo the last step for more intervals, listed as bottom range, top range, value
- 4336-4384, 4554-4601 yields 1.43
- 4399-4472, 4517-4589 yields 1.27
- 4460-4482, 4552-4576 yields 1.18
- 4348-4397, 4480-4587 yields 1.33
